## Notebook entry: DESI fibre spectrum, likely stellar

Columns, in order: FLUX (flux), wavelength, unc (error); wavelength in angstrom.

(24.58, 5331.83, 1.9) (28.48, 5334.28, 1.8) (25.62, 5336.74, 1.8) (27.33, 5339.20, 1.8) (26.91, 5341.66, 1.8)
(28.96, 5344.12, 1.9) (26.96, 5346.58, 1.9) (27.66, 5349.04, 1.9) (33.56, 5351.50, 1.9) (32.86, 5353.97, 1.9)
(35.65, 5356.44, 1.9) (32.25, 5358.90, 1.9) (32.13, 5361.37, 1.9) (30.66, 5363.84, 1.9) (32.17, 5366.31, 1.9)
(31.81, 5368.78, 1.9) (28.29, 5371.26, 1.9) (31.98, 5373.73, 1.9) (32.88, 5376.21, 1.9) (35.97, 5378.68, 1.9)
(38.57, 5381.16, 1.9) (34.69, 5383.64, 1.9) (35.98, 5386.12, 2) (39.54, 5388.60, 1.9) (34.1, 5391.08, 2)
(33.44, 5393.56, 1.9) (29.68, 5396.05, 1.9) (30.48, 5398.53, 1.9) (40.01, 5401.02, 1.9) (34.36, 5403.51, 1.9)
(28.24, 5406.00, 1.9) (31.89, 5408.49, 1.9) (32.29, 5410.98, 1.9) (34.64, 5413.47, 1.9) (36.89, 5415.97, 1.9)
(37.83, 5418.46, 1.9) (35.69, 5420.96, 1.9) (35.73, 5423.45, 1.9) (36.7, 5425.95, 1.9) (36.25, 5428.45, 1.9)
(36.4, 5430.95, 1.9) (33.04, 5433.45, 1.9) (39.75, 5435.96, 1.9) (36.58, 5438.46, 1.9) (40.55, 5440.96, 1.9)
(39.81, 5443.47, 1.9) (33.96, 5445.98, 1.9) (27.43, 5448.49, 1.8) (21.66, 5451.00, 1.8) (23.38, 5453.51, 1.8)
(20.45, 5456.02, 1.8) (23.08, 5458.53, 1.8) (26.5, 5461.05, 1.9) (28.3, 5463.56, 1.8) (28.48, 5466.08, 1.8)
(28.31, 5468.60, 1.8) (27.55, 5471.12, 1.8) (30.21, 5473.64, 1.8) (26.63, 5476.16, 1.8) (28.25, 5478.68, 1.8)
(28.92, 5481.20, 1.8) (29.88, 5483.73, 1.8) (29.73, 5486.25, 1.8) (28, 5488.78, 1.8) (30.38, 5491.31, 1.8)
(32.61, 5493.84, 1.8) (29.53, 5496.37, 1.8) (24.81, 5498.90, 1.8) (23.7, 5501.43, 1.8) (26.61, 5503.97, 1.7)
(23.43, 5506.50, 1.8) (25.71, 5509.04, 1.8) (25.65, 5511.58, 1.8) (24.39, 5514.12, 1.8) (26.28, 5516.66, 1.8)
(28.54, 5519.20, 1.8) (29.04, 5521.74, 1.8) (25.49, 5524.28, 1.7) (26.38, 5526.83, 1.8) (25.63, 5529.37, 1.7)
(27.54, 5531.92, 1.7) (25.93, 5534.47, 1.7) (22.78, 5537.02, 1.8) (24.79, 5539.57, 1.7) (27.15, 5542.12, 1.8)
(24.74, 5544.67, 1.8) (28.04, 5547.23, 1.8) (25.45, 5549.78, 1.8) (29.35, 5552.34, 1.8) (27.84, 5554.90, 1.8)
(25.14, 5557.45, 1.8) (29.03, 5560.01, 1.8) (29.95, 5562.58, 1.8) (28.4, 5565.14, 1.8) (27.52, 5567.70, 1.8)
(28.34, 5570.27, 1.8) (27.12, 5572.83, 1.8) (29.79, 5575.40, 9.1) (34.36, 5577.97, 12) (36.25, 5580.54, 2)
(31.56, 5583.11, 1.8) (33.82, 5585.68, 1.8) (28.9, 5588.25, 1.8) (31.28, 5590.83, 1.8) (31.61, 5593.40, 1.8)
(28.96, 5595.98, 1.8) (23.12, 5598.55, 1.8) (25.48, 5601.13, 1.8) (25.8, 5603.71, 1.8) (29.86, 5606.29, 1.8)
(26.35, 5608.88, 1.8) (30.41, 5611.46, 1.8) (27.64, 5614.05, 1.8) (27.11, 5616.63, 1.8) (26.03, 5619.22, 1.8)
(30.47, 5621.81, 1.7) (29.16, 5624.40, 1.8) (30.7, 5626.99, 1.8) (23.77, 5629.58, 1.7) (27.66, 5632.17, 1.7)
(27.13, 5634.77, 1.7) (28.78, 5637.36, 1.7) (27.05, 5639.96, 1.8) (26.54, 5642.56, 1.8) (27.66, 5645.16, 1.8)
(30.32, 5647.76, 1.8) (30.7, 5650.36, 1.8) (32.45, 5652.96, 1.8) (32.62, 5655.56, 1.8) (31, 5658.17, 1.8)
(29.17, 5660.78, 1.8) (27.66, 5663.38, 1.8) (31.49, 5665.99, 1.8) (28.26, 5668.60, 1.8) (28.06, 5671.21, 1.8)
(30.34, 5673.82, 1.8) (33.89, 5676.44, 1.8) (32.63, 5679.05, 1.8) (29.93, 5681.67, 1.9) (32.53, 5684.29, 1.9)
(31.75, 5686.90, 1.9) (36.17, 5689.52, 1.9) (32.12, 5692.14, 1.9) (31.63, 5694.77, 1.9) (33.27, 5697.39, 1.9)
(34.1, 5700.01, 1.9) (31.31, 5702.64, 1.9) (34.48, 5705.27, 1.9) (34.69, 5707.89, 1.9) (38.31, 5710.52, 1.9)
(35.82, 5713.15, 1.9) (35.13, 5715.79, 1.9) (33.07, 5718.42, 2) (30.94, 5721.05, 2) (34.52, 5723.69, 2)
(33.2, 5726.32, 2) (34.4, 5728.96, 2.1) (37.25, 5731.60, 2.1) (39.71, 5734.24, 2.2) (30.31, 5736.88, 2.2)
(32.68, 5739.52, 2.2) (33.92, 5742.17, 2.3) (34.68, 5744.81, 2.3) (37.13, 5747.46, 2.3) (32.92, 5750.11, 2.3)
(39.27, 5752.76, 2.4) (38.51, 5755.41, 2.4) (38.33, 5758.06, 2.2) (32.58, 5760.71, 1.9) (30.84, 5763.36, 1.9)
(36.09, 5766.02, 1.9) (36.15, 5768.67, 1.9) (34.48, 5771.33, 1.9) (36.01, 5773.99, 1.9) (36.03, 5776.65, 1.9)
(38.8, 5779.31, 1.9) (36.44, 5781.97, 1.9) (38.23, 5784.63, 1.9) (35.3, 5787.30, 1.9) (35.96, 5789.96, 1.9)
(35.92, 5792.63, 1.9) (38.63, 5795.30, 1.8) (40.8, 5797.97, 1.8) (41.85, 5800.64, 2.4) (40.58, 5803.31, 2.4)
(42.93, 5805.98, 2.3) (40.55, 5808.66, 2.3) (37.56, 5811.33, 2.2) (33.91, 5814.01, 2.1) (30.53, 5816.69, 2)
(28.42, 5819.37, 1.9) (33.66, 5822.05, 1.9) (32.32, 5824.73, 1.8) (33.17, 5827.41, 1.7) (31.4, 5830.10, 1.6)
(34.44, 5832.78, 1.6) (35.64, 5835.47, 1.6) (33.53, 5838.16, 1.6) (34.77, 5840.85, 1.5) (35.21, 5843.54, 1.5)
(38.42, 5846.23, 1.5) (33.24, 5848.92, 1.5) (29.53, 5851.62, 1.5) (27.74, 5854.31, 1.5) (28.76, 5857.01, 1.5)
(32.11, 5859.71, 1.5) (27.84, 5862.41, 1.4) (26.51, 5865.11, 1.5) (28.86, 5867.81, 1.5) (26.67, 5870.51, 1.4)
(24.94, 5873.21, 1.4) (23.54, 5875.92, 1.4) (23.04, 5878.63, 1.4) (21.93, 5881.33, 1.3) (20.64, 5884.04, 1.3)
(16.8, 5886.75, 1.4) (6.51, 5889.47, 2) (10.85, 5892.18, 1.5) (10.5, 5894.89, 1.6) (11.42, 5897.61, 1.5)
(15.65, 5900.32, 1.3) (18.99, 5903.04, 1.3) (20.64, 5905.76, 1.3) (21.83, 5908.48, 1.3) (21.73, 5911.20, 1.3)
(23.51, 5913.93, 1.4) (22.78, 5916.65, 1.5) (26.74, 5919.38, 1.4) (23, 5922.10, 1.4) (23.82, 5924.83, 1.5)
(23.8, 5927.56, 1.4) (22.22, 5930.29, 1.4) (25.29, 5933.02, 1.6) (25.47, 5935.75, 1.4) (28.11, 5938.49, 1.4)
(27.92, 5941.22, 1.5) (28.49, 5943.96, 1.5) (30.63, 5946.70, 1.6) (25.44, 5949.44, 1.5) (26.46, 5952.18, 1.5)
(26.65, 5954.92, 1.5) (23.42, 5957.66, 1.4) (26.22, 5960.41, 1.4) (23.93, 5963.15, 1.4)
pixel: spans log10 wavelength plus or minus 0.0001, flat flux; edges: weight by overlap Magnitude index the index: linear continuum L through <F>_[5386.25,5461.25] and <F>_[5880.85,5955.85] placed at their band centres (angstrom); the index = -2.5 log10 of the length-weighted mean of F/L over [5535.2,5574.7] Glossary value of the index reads 0.11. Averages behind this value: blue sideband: 33.1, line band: 27.1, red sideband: 21.7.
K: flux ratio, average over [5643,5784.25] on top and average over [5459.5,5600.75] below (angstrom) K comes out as 1.2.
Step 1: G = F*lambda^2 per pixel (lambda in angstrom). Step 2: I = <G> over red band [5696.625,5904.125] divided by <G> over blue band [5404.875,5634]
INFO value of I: 1.21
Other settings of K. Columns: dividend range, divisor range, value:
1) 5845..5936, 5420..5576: 0.80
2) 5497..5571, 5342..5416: 0.81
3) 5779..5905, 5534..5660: 1.04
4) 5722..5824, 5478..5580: 1.31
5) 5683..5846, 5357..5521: 1.13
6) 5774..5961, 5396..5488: 0.90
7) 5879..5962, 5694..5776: 0.63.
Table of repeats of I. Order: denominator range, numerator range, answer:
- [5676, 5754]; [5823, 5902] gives 0.80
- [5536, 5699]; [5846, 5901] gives 0.85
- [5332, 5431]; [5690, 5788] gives 1.21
